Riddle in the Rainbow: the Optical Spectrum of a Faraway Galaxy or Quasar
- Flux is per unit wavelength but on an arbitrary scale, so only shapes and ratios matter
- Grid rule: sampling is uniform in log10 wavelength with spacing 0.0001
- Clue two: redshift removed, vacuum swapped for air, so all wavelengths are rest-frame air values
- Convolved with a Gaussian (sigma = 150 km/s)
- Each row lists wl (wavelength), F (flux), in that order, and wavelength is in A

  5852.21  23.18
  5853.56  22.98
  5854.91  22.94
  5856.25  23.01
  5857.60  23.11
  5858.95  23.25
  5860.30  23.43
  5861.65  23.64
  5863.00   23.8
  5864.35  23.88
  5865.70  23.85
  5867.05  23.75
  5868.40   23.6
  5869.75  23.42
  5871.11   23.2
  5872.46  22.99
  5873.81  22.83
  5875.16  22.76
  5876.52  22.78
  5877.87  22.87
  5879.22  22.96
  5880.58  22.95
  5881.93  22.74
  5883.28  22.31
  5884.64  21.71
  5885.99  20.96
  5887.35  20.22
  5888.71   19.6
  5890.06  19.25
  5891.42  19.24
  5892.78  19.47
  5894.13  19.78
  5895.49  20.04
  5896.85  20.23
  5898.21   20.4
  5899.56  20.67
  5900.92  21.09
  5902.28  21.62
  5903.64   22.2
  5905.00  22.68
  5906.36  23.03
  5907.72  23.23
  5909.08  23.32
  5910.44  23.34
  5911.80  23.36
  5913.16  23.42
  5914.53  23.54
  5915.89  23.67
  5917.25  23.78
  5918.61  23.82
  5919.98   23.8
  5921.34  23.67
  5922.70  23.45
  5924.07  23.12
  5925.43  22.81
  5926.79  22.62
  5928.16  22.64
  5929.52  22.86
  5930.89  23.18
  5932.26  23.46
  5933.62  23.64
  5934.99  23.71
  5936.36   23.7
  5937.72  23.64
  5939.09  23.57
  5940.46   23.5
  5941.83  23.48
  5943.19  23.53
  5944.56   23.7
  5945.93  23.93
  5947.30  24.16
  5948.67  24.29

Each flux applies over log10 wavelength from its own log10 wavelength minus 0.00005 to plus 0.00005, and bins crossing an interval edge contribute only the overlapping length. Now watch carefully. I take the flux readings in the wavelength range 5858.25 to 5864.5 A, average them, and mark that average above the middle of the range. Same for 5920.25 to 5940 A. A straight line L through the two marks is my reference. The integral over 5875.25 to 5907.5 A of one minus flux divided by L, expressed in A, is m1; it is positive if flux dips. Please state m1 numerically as 3.0 A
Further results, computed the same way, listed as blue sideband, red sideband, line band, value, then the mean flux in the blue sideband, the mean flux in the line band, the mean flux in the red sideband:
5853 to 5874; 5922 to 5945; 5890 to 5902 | 1.7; 23.4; 20.1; 23.3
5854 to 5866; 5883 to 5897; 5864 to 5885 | -1.1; 23.4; 23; 20.2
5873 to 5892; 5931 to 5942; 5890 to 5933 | 0.7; 21.7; 22.3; 23.6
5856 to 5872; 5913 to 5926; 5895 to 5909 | 1.1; 23.5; 21.6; 23.5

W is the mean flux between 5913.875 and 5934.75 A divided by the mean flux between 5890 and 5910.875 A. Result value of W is 1.10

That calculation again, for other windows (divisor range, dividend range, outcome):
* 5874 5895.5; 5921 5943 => 1.09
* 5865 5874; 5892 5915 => 0.93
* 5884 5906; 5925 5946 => 1.13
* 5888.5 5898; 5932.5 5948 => 1.20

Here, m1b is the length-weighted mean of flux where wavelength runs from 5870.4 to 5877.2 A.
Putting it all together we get 22.9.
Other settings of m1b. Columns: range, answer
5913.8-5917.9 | 23.6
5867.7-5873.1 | 23.3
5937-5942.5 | 23.5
